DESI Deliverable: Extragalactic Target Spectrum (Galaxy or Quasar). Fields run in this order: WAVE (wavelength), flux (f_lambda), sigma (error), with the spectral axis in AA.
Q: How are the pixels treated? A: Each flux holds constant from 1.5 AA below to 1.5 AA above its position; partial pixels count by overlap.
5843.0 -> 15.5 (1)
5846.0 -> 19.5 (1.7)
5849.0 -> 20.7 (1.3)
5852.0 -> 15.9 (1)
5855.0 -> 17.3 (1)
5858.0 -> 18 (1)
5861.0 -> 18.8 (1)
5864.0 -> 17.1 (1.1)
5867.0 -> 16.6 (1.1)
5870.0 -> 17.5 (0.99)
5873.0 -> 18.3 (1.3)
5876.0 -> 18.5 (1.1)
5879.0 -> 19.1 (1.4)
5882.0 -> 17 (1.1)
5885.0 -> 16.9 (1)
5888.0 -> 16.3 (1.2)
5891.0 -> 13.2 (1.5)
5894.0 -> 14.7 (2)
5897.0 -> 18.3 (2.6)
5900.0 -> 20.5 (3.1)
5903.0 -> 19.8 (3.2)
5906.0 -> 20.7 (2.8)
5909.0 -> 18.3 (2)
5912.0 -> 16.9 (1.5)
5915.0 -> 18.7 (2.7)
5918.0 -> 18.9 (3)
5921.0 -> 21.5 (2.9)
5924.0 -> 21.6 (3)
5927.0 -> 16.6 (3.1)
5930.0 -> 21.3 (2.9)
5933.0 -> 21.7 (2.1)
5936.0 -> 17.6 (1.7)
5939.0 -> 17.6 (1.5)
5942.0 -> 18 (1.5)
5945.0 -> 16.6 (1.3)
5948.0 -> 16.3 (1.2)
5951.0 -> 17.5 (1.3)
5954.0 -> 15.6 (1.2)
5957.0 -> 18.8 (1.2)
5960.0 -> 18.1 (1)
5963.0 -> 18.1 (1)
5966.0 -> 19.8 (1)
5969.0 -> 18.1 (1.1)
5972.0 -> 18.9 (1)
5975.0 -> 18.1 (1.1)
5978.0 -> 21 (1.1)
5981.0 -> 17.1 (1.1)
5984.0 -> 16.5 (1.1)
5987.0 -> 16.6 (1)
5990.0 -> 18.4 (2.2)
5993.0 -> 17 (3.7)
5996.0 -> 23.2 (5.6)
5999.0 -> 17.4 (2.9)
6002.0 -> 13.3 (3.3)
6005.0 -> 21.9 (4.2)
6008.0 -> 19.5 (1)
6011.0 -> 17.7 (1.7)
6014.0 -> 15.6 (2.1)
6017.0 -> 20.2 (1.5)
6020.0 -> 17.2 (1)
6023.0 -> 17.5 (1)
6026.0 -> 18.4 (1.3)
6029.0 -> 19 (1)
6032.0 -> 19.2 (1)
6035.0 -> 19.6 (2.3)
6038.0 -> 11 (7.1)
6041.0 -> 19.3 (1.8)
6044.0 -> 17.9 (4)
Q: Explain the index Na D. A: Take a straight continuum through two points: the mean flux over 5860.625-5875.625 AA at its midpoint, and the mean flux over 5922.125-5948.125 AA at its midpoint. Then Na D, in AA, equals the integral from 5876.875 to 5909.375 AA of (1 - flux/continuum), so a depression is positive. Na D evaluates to 0.64 AA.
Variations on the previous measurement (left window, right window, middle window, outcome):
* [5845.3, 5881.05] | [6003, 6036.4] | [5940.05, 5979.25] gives 0.8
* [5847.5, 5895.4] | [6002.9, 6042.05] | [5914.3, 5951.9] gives -2.6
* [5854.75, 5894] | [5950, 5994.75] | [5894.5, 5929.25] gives -3.3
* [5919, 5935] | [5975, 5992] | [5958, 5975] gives 0.1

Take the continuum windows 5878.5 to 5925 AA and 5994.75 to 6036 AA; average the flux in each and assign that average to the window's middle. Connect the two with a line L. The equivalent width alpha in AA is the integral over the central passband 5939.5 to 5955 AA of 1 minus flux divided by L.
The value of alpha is 1.2 AA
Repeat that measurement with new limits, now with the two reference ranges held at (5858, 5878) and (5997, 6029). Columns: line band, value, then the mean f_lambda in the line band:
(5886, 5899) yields 1.5 AA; 15.9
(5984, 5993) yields 0.4 AA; 17.2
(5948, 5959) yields 0.5 AA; 17.2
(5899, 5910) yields -1.2 AA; 19.9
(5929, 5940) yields -1.0 AA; 19.6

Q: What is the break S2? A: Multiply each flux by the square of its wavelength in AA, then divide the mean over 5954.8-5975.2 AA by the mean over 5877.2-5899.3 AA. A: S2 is 1.1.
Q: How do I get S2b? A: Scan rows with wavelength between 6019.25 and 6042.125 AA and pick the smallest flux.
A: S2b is 11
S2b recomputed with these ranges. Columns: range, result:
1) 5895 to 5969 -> 15.6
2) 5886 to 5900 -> 13.2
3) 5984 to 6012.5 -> 13.3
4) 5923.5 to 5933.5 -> 16.6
